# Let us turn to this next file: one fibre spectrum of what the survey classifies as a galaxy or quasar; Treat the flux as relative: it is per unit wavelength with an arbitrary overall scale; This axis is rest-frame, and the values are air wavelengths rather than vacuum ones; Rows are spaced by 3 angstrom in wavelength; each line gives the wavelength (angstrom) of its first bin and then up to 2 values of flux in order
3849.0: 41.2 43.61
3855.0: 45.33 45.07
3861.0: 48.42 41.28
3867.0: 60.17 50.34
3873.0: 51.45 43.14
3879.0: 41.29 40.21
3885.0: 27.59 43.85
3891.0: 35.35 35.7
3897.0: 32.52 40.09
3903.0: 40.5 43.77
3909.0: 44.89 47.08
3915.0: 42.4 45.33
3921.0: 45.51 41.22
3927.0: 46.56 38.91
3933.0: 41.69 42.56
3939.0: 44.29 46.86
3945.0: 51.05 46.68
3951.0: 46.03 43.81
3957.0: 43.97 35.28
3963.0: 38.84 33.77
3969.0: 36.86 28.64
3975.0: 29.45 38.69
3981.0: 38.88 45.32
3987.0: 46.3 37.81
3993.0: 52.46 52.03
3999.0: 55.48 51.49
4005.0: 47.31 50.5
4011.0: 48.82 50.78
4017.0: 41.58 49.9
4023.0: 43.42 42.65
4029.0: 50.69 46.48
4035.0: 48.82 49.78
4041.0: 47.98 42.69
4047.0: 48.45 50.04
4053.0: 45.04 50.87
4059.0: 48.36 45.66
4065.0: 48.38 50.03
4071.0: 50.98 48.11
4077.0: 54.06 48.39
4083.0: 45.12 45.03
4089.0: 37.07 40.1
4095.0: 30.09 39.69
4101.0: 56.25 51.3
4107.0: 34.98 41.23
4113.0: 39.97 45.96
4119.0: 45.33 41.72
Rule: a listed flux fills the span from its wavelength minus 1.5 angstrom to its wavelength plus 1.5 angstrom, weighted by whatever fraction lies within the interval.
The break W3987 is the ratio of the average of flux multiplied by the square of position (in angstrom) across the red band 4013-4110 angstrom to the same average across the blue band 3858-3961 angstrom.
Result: 1.2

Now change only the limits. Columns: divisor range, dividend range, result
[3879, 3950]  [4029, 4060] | 1.22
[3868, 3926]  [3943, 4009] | 1.07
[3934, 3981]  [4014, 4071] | 1.23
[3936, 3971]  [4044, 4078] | 1.22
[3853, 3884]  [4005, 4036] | 1.10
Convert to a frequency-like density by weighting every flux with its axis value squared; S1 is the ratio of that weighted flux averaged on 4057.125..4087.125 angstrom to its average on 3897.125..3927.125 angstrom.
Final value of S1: 1.22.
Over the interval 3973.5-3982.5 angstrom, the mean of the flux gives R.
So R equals 35.7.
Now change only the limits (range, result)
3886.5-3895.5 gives 38.3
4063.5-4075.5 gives 49.4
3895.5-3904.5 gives 37.7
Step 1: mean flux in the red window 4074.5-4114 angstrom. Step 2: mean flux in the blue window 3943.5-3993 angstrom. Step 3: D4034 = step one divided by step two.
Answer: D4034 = 1.07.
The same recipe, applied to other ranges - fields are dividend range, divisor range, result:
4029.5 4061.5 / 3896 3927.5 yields 1.12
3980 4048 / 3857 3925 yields 1.11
